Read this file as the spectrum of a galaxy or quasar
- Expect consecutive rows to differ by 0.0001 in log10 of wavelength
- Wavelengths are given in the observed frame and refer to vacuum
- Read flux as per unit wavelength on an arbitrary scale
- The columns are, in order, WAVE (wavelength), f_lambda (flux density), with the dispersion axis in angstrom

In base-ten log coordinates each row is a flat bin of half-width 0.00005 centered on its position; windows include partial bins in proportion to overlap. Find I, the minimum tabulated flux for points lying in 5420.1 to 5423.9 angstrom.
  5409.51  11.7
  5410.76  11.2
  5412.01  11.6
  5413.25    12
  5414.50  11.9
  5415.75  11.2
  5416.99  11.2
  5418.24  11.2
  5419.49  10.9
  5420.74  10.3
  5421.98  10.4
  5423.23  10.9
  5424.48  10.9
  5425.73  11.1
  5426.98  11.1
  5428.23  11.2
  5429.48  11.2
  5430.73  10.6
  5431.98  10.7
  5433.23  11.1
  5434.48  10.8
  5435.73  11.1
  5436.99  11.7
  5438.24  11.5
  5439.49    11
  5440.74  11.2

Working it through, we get 10.3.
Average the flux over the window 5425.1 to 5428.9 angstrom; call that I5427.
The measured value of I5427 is 11.1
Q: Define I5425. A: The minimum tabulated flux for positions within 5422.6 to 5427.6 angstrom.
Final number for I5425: 10.9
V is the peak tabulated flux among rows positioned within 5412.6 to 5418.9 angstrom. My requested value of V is 12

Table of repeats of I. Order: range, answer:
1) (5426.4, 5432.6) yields 10.6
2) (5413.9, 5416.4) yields 11.2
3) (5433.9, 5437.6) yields 10.8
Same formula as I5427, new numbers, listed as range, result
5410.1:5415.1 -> 11.7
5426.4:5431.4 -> 11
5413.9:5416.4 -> 11.6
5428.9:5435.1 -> 10.9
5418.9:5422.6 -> 10.5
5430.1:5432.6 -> 10.7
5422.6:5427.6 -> 11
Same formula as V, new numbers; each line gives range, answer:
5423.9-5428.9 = 11.2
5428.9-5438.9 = 11.7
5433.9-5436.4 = 11.1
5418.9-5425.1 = 10.9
